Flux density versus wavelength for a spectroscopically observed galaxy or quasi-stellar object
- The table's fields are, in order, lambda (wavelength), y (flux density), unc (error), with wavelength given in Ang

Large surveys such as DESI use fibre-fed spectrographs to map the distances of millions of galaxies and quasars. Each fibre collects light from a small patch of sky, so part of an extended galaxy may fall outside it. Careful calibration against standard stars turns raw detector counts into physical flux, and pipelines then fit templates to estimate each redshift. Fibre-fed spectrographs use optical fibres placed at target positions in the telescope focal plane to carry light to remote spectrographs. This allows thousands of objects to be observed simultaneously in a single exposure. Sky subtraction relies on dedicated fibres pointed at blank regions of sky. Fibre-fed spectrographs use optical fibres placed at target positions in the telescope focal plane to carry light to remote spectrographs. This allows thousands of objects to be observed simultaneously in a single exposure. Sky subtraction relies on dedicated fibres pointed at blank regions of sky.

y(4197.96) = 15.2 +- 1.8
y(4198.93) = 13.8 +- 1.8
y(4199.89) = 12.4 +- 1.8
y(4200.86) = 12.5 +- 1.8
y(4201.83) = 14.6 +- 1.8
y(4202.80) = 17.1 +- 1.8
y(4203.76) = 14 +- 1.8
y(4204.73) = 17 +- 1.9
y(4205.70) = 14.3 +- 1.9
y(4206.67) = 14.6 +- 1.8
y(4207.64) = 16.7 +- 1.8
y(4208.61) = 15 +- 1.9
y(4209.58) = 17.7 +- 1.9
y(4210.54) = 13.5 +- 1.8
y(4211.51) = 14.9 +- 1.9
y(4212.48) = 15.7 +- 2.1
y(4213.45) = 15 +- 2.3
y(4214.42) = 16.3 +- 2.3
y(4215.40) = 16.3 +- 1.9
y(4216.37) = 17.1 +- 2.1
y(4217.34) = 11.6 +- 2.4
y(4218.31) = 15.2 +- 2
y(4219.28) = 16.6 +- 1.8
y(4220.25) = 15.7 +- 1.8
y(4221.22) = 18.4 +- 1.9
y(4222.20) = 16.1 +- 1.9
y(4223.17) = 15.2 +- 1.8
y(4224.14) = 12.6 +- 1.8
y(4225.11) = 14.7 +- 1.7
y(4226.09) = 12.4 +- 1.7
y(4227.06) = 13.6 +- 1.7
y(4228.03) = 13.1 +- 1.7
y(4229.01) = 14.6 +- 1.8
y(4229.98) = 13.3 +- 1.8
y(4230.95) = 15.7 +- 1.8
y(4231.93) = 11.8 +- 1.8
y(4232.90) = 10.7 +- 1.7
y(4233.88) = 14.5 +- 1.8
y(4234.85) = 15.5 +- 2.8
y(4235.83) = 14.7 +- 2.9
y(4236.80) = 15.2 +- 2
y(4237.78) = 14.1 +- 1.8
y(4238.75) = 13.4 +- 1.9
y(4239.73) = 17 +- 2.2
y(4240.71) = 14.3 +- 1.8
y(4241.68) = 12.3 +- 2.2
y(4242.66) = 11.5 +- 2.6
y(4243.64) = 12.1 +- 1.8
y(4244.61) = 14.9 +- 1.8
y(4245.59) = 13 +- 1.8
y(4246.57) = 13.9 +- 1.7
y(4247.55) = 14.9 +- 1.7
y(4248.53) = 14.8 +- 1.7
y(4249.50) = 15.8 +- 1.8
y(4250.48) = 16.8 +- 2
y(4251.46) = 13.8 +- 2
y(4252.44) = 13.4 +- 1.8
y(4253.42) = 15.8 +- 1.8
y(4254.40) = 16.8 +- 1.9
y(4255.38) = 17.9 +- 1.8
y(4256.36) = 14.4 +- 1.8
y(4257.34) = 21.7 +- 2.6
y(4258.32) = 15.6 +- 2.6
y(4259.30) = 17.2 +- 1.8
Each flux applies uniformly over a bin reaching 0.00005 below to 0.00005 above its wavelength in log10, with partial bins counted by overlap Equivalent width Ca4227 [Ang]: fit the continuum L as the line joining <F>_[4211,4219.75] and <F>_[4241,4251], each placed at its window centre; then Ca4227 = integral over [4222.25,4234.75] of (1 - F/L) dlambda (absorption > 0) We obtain 1.0 Ang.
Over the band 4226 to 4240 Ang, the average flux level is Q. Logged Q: 14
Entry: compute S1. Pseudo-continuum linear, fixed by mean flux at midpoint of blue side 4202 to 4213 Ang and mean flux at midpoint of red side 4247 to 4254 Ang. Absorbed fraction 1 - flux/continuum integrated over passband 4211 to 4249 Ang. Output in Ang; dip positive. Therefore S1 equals 2.1 Ang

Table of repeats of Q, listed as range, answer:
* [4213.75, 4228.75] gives 15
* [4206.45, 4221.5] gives 15.6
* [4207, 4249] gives 14.5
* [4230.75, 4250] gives 14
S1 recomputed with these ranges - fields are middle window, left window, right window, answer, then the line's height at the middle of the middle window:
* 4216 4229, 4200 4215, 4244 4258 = 0.46 Ang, 15.3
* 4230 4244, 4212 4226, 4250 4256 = 1.60 Ang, 15.5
